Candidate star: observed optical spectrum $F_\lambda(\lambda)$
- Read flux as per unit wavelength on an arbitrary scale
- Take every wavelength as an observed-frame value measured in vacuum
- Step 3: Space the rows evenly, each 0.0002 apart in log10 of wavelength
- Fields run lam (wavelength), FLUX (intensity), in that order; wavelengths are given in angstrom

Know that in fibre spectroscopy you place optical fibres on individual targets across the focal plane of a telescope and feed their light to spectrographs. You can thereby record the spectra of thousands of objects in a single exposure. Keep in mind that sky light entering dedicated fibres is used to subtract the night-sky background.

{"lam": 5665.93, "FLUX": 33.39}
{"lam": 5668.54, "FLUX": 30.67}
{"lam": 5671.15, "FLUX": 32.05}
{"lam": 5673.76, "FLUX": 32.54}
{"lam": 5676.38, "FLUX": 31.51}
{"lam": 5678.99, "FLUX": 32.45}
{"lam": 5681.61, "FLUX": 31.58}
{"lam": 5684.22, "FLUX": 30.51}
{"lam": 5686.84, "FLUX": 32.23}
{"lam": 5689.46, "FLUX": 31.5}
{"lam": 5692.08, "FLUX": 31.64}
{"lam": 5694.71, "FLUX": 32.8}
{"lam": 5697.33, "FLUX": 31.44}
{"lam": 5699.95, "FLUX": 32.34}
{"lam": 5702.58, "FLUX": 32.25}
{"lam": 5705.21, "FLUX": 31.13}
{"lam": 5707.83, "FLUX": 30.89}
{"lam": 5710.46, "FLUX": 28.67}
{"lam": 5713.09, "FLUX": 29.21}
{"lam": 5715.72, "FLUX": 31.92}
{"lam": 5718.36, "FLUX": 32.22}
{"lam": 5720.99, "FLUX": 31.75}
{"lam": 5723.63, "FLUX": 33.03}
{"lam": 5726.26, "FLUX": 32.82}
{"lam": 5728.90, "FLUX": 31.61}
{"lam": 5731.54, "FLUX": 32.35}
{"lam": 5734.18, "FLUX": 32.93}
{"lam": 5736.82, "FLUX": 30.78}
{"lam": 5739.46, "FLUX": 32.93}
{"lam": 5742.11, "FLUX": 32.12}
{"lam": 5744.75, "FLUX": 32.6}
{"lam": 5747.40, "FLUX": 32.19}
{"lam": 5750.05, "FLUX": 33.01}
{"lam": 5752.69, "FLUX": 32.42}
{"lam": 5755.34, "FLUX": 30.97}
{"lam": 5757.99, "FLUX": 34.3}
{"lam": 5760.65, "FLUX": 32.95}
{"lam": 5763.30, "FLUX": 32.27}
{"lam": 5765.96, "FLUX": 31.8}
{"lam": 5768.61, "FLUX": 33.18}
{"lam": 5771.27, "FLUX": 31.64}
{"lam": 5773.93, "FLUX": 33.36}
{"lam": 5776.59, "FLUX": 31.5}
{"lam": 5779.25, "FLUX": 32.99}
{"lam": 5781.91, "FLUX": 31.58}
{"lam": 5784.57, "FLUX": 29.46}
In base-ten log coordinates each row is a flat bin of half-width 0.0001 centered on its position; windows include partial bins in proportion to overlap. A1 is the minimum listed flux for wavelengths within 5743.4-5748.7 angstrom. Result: 32.19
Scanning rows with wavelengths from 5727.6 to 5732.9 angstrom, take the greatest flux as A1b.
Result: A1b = 32.35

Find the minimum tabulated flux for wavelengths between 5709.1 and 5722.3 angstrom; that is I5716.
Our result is 28.67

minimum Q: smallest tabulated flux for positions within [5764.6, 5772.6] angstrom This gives 31.64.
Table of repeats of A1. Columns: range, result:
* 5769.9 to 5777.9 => 31.5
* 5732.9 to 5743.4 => 30.78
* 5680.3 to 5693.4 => 30.51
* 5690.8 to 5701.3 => 31.44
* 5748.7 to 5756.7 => 30.97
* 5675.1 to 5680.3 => 31.51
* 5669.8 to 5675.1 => 32.05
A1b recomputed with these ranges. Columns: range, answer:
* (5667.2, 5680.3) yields 32.54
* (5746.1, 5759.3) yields 34.3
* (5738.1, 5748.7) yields 32.93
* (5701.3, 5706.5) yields 32.25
